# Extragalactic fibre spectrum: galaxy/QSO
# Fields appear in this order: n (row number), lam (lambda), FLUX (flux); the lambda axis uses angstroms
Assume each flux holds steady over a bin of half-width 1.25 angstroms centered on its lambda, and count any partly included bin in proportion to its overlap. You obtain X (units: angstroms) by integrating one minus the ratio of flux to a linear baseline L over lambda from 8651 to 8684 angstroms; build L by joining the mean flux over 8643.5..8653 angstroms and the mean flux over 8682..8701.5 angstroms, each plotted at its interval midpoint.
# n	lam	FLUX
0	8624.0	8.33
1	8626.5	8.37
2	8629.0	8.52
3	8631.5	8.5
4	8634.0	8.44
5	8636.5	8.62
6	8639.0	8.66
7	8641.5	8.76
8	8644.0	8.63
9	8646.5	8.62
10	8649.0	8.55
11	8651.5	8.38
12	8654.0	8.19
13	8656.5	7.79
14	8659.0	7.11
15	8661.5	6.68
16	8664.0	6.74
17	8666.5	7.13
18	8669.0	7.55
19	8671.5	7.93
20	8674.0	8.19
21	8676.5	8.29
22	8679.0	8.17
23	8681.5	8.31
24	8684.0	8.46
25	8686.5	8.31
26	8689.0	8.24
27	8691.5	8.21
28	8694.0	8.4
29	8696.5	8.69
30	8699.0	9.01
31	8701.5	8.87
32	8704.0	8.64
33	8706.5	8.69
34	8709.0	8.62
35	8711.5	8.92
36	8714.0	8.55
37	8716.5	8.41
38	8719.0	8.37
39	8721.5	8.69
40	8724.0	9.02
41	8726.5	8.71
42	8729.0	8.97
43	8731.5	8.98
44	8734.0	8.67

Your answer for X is 3.0 angstroms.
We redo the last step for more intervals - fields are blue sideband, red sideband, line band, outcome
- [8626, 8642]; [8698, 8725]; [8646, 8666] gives 2.1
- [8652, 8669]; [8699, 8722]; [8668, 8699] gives -1.2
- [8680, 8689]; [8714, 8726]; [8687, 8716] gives -0.5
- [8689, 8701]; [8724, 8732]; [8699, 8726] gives 0.1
